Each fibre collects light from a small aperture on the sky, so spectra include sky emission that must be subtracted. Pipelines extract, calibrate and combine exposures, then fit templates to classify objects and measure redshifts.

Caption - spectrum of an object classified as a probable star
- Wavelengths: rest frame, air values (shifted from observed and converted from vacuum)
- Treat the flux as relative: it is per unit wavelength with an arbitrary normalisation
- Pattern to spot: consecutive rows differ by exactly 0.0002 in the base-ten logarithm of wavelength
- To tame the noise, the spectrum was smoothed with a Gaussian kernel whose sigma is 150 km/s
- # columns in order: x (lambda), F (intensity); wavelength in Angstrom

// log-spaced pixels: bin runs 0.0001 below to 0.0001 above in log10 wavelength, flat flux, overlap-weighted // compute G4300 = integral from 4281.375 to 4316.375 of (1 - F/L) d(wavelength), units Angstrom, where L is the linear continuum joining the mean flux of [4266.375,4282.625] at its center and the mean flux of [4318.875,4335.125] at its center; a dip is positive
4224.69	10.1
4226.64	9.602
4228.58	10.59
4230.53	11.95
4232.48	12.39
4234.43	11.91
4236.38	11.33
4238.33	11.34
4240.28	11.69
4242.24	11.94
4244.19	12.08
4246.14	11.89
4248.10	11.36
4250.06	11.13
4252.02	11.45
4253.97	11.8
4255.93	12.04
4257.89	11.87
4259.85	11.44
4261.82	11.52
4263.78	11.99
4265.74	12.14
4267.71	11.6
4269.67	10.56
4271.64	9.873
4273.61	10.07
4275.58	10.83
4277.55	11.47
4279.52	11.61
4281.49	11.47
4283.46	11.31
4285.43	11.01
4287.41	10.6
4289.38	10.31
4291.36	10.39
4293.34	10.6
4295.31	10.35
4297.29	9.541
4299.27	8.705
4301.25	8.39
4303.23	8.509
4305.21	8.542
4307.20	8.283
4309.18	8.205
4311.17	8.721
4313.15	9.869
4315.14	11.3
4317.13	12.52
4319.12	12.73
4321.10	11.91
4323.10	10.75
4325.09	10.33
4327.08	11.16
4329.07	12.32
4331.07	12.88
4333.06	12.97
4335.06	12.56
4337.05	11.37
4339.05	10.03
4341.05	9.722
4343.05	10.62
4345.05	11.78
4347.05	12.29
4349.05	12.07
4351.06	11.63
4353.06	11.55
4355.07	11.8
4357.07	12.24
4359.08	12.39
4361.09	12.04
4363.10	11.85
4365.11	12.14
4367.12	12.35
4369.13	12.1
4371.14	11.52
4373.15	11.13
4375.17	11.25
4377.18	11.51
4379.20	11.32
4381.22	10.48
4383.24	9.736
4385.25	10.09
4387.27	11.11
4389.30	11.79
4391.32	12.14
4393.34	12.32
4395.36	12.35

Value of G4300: 4.98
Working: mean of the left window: 11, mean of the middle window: 9.76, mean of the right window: 11.9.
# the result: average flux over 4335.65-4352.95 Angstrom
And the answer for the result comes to 11.2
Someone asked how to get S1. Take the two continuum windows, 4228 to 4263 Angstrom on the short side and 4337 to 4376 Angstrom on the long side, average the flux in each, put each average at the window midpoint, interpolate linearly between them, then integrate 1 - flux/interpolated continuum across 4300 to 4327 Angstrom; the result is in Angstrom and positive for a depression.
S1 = 3.7 Angstrom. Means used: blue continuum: 11.7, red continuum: 11.6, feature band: 10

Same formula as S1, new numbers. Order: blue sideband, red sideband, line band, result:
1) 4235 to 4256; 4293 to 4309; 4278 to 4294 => -2.0 Angstrom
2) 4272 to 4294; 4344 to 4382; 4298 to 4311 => 3.1 Angstrom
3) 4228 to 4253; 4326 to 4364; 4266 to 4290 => 1.5 Angstrom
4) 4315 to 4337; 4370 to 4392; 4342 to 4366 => -0.7 Angstrom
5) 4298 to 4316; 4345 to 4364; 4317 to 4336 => -3.4 Angstrom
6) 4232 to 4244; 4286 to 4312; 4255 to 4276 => -1.2 Angstrom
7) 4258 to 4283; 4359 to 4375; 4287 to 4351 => 5.1 Angstrom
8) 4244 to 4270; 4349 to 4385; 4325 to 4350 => 0.0 Angstrom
